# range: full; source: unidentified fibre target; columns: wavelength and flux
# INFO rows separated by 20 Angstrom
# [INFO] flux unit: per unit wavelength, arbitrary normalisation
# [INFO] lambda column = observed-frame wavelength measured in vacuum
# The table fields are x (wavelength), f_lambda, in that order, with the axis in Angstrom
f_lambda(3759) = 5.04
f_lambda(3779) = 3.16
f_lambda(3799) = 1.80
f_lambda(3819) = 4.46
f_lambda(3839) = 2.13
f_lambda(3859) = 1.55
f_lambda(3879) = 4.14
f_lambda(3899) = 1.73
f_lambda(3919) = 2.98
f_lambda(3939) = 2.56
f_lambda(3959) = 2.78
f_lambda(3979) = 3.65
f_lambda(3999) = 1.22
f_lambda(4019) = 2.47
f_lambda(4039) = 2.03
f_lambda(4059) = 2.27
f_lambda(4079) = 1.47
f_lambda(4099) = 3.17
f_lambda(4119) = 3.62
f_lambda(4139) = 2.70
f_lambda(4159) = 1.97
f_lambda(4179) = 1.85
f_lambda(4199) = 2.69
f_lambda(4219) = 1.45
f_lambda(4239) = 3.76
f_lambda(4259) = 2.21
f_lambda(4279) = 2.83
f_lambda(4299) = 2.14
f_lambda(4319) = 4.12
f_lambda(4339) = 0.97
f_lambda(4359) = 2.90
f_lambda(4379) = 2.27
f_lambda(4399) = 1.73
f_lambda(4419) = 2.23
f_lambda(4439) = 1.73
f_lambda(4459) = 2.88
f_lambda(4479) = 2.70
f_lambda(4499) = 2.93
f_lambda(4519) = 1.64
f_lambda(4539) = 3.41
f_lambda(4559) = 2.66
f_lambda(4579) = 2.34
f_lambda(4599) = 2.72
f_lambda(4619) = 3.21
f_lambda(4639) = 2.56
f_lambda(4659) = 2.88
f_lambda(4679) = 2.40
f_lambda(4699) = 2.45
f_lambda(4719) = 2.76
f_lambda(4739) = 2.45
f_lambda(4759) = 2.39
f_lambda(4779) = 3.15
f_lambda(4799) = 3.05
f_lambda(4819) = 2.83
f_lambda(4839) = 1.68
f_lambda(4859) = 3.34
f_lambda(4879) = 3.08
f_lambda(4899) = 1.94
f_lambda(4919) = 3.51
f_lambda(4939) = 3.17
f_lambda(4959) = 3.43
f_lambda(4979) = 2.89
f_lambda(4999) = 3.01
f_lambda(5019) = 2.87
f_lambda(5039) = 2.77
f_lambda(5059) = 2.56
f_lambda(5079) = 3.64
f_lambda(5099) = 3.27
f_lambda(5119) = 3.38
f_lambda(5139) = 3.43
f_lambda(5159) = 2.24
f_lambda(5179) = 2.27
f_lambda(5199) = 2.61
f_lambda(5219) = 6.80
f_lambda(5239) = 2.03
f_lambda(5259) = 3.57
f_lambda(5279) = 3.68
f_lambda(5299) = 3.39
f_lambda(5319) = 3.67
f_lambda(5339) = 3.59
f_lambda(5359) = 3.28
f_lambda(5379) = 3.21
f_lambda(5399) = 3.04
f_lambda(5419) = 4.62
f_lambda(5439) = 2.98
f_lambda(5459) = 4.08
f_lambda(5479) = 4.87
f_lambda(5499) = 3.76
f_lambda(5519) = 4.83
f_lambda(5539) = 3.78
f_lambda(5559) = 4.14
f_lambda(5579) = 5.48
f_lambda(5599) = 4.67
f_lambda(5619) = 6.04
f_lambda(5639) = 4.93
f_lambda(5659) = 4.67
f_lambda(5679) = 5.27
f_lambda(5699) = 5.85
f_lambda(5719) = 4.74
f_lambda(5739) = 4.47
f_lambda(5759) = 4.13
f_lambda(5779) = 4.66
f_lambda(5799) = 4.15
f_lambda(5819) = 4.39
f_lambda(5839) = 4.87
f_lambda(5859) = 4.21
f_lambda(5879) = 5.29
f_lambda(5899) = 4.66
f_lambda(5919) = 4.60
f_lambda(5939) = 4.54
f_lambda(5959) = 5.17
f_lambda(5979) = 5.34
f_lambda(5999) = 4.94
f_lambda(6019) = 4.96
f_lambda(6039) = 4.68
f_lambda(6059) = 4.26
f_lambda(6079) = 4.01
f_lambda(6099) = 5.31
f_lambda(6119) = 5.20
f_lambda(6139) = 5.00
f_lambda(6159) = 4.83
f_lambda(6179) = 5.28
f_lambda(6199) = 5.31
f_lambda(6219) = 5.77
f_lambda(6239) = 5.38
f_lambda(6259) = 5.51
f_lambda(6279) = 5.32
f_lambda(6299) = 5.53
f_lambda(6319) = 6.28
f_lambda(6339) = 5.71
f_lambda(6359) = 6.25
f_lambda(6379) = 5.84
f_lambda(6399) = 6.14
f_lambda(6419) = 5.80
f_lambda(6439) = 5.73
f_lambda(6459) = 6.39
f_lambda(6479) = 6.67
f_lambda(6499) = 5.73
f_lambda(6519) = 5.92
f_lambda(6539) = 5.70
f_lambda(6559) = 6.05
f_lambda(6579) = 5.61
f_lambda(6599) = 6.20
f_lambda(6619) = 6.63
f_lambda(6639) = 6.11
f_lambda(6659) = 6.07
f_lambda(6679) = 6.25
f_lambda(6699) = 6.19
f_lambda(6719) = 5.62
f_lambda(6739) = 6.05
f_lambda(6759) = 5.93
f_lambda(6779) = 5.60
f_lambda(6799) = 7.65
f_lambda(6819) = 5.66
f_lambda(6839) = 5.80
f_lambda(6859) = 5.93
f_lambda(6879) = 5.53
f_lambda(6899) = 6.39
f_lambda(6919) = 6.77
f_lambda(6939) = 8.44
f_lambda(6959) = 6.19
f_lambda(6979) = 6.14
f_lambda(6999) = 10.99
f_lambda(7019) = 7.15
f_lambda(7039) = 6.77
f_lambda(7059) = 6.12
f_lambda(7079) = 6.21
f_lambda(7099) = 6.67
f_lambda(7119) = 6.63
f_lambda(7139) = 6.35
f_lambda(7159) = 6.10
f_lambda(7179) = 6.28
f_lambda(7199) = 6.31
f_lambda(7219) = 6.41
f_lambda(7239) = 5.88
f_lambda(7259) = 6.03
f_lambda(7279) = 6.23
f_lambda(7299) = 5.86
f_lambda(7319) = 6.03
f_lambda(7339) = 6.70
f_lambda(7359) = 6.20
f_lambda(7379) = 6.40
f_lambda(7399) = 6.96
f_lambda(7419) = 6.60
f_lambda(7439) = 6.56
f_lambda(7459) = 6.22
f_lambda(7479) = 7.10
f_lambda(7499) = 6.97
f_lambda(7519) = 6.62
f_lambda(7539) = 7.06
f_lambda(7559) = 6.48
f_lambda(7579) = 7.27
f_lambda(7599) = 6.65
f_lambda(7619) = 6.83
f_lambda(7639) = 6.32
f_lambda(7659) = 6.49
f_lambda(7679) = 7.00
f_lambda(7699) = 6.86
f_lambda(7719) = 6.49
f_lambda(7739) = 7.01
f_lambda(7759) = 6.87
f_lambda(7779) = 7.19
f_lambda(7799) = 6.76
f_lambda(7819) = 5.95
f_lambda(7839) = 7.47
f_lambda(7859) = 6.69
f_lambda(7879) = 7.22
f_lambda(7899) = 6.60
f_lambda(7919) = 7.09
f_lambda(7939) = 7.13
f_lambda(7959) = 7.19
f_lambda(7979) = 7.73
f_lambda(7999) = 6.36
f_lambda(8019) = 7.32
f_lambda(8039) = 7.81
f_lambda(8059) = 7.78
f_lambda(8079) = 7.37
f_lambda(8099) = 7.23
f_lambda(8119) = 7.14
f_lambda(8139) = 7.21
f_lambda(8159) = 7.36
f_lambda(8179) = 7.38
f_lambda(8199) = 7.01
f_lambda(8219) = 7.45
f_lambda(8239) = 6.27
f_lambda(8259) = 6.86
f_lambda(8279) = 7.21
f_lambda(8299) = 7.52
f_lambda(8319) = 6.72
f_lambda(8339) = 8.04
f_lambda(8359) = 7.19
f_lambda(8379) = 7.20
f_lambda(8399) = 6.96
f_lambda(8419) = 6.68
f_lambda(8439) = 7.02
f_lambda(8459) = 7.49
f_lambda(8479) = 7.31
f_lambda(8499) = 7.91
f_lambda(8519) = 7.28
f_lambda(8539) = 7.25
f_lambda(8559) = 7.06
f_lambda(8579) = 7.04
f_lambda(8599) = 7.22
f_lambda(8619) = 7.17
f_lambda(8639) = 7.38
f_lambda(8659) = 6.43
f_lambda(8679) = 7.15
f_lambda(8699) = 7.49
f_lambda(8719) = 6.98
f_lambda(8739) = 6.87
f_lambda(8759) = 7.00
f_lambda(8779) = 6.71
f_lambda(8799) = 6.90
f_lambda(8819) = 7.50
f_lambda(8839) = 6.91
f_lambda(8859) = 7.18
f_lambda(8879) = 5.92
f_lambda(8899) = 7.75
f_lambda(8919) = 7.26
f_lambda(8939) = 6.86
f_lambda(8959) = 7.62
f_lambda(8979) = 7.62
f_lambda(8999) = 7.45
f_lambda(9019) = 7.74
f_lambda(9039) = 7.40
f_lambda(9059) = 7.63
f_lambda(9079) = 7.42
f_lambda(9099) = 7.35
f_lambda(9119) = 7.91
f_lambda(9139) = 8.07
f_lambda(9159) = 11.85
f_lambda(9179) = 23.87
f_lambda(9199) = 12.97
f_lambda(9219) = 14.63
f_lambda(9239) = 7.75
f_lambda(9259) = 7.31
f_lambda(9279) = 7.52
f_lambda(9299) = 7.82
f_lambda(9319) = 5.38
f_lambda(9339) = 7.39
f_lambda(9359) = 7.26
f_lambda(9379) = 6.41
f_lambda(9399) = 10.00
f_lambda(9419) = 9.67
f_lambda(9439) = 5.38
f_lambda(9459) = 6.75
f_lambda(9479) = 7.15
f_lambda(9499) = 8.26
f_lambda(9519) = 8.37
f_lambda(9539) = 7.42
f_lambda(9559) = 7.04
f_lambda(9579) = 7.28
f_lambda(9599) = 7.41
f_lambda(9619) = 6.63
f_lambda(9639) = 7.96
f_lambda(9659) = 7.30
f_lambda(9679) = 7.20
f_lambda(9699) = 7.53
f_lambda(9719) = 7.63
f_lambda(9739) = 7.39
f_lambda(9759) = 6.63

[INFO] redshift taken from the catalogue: 0.399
